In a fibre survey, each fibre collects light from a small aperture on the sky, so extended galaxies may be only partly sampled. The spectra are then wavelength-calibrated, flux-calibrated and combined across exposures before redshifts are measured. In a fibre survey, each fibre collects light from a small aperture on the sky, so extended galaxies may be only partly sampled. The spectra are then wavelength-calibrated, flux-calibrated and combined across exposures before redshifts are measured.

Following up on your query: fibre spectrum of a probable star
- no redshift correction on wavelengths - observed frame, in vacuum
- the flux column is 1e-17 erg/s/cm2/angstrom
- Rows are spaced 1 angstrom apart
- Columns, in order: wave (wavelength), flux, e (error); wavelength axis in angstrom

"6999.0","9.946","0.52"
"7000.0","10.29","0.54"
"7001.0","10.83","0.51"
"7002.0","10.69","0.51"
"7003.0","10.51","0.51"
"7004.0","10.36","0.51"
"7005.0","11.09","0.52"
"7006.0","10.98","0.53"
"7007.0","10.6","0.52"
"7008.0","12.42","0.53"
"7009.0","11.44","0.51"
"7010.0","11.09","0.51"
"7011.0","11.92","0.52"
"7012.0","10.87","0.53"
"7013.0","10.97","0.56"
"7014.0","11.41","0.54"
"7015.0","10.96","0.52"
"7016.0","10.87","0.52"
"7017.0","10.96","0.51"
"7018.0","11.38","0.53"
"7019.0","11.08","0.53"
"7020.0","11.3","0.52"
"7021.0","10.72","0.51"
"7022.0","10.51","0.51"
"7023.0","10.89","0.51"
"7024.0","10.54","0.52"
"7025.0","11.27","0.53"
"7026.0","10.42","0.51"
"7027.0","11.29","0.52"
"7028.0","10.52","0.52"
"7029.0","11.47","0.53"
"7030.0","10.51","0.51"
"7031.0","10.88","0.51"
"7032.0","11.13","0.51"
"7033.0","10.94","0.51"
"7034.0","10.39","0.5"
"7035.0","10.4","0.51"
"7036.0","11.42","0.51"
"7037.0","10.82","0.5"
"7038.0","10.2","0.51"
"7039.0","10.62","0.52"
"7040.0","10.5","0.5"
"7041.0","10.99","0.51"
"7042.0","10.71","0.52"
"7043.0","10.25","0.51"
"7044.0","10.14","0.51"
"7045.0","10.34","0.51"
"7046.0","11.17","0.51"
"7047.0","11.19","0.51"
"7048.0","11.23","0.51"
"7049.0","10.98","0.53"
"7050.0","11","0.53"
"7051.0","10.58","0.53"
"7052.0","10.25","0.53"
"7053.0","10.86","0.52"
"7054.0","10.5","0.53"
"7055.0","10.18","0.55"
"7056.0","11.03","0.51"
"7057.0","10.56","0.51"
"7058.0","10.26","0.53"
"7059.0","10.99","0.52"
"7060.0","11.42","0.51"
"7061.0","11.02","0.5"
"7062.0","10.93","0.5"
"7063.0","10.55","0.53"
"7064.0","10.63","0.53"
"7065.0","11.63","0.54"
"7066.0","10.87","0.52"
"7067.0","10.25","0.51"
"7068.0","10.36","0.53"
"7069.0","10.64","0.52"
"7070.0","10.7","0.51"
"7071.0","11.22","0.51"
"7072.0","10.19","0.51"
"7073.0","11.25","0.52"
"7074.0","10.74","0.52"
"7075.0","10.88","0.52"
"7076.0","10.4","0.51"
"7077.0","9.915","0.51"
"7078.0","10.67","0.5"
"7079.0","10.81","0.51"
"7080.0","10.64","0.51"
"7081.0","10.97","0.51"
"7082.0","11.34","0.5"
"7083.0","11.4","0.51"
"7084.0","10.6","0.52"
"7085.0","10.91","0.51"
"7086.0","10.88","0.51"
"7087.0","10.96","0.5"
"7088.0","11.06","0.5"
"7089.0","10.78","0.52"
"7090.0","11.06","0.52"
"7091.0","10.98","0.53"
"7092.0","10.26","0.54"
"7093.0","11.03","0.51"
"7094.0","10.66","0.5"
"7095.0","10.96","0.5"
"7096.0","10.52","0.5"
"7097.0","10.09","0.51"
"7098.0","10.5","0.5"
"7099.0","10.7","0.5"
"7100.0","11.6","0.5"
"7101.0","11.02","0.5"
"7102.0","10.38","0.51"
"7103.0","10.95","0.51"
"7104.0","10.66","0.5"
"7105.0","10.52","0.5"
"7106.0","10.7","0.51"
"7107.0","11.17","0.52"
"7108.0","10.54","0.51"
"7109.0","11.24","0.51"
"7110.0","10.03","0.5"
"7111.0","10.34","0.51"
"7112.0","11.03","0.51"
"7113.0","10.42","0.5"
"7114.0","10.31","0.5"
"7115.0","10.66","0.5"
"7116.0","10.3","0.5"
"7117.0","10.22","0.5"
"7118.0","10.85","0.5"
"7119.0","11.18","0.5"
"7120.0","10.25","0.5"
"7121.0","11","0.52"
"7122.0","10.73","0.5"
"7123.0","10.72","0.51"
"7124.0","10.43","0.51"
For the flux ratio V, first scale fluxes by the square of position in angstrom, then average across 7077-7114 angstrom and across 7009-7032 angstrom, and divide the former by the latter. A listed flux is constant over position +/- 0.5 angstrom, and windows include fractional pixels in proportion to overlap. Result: 1.0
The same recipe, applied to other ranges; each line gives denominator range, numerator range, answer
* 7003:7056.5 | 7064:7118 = 1.00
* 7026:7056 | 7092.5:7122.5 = 1.01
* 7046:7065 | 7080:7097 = 1.01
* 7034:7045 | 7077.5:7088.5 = 1.05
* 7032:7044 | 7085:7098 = 1.03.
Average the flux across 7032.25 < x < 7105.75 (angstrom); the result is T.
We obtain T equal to 10.8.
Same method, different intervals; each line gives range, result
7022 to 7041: 10.8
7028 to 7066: 10.8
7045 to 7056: 10.8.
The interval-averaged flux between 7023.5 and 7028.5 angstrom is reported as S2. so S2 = 10.8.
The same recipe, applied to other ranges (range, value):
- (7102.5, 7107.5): 10.8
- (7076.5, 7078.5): 10.3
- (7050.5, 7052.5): 10.4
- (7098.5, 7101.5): 11.1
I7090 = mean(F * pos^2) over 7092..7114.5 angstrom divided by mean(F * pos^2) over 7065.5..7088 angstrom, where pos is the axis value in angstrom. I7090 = 1.00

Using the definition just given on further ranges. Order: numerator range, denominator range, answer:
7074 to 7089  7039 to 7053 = 1.02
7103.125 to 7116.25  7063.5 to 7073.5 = 1.00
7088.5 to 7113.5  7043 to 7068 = 1.01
